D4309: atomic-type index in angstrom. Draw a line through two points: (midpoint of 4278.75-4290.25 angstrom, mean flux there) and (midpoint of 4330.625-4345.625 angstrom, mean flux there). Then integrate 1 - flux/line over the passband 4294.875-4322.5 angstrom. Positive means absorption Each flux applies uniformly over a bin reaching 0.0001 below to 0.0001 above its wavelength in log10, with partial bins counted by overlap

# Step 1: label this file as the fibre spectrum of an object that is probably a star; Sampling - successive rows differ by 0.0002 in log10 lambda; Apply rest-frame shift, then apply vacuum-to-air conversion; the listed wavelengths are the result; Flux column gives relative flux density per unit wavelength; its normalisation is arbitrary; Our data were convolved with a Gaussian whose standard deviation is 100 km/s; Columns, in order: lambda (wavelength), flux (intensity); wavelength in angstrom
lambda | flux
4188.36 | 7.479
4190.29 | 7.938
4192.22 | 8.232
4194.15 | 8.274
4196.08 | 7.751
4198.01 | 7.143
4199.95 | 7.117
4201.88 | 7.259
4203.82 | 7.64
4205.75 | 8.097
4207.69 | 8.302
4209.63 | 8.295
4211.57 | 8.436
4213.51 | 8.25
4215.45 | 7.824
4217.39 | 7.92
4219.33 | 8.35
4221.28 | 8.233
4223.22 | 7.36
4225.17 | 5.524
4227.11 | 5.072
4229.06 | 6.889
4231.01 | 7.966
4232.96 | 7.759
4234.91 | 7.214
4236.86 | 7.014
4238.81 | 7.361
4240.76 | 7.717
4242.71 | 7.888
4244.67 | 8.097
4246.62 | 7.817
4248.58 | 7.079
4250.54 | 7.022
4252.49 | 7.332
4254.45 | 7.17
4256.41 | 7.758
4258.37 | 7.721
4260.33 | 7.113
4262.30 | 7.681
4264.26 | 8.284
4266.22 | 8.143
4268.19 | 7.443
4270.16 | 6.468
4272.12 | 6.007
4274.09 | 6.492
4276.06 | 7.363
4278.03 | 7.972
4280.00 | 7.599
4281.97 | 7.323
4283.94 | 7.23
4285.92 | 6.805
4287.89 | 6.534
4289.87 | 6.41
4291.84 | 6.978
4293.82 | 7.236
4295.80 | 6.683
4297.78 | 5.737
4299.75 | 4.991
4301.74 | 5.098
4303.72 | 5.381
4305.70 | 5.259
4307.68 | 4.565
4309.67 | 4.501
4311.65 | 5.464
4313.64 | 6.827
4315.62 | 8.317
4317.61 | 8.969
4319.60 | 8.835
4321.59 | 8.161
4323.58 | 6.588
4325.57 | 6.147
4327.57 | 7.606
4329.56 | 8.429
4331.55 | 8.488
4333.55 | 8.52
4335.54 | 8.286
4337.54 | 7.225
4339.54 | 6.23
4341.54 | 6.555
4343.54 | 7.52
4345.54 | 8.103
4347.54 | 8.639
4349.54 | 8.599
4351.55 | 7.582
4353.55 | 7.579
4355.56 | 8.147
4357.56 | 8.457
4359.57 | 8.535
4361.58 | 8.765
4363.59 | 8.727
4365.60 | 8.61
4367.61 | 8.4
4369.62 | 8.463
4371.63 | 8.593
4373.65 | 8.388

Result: 3.62 angstrom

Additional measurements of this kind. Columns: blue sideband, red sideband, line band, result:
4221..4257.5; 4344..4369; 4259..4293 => 1.9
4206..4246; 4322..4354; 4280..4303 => 3.4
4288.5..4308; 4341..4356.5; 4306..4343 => -1.3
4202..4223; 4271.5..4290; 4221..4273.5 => 1.7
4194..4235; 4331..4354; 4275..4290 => 0.9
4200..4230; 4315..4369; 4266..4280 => 1.2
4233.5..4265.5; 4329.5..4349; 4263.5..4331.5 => 7.4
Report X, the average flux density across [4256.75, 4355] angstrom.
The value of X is 7.11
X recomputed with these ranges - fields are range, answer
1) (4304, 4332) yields 6.94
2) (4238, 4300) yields 7.19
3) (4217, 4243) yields 7.28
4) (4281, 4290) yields 6.9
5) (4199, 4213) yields 7.89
